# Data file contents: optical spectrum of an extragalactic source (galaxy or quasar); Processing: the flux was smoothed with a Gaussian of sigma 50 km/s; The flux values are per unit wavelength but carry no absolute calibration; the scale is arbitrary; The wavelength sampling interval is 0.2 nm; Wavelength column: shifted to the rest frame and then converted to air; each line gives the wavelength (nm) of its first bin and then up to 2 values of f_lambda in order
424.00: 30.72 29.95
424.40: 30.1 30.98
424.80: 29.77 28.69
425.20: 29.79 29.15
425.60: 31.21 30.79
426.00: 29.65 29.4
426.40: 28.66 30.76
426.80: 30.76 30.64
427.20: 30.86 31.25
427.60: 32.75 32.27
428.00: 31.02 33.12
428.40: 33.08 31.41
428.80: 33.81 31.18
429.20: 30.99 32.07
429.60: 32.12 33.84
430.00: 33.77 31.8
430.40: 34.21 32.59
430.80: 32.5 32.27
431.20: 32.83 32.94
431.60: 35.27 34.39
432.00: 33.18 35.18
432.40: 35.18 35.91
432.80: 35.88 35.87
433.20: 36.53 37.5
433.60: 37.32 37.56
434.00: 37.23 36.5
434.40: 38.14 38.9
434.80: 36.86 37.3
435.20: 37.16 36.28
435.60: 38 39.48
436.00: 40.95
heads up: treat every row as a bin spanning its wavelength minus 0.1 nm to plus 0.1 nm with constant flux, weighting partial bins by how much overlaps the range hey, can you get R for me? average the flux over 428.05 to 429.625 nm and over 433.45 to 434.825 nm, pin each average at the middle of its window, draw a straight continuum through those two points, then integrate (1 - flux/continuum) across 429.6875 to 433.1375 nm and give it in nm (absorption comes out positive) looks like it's 0.08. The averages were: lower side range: 32.2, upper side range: 37.5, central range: 34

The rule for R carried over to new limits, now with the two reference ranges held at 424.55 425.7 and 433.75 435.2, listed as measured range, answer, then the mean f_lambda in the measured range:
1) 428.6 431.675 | 0.11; 32.7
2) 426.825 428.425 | 0.01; 31.8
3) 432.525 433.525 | 0.00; 36.4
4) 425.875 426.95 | 0.04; 29.9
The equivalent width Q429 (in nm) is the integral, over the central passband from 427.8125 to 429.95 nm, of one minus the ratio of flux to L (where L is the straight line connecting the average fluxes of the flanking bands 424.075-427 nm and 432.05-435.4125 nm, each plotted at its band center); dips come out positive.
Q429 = 0.03 nm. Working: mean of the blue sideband 30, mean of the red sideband 36.7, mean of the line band 32.3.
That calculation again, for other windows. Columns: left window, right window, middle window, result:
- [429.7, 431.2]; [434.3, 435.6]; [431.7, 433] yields 0.00 nm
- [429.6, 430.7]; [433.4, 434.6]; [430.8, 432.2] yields 0.05 nm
